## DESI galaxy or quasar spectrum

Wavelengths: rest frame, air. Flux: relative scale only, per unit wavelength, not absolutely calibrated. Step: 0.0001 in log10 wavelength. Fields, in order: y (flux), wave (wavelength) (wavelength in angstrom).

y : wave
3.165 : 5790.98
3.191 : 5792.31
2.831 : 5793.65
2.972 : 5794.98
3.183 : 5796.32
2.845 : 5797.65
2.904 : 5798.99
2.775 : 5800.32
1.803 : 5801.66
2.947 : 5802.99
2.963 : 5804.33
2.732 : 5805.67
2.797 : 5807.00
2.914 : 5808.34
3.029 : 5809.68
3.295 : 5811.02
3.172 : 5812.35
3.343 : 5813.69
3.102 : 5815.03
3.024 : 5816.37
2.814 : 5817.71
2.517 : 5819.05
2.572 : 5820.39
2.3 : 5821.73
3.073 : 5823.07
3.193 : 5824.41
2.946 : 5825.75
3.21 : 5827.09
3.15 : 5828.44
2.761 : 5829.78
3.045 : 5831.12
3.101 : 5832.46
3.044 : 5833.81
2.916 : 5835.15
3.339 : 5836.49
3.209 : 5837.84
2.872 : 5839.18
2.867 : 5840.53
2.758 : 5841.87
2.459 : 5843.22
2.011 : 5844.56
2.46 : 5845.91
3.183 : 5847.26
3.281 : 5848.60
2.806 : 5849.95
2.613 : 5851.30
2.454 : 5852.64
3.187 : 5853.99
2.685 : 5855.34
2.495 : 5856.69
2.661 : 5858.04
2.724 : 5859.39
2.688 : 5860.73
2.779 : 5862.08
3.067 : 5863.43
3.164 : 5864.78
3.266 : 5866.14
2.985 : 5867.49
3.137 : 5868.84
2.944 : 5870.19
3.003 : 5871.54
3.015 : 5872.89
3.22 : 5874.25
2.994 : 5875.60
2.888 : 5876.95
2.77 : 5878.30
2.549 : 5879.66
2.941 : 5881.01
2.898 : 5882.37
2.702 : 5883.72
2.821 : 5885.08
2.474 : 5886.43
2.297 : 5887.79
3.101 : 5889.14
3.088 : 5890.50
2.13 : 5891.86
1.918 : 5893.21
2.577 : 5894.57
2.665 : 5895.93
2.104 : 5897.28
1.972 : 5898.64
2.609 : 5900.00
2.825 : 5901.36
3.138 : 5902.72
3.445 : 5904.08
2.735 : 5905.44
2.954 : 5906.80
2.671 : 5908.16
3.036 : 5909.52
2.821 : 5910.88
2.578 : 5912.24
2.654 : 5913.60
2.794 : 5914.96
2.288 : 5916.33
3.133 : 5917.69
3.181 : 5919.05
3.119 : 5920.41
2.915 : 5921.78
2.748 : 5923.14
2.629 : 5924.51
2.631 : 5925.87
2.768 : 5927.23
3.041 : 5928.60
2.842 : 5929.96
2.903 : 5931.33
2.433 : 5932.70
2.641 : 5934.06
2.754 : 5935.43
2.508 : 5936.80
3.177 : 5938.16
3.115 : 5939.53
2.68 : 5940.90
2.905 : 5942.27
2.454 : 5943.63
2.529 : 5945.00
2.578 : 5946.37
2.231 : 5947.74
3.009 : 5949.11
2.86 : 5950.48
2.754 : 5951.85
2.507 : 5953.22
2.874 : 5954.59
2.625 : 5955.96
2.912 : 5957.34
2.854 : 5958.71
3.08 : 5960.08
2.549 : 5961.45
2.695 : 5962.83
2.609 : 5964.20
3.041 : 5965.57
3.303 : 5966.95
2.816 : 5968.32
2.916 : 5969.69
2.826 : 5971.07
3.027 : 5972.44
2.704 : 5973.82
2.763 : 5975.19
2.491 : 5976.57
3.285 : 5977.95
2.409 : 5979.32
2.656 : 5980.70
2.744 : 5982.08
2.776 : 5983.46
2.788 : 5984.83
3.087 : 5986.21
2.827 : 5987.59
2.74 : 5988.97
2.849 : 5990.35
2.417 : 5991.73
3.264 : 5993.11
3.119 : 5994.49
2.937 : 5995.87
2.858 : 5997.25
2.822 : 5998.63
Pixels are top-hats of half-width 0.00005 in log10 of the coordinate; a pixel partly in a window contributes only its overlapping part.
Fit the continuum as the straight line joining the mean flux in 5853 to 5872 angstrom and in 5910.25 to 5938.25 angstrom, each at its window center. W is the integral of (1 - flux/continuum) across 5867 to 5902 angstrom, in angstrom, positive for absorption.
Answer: 1.8 angstrom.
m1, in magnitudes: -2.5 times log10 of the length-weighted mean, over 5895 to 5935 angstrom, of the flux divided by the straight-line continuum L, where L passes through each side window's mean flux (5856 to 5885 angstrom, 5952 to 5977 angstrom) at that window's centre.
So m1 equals 0.035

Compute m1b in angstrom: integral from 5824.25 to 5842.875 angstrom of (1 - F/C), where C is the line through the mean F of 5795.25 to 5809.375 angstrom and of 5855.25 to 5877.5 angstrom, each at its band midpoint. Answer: -0.99 angstrom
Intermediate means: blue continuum 2.8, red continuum 2.93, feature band 3.01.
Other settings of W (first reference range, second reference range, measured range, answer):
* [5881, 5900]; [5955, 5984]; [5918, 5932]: -1.2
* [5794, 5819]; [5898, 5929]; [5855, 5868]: 0.0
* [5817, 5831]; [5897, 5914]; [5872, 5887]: -0.3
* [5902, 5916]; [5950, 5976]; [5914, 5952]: 1.0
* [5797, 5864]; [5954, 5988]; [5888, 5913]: 1.4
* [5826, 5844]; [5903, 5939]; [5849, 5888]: 0.9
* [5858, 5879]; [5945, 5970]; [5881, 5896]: 1.6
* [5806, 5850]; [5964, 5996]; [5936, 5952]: 0.8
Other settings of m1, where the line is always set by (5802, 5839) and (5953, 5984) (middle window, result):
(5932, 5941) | 0.031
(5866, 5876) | -0.054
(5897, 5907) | 0.056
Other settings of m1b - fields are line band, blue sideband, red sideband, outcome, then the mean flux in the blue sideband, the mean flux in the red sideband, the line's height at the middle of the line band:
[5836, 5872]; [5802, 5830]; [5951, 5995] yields 0.7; 2.94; 2.82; 2.91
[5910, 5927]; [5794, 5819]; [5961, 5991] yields 0.3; 2.91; 2.82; 2.85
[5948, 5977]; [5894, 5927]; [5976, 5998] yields -0.1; 2.76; 2.83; 2.81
